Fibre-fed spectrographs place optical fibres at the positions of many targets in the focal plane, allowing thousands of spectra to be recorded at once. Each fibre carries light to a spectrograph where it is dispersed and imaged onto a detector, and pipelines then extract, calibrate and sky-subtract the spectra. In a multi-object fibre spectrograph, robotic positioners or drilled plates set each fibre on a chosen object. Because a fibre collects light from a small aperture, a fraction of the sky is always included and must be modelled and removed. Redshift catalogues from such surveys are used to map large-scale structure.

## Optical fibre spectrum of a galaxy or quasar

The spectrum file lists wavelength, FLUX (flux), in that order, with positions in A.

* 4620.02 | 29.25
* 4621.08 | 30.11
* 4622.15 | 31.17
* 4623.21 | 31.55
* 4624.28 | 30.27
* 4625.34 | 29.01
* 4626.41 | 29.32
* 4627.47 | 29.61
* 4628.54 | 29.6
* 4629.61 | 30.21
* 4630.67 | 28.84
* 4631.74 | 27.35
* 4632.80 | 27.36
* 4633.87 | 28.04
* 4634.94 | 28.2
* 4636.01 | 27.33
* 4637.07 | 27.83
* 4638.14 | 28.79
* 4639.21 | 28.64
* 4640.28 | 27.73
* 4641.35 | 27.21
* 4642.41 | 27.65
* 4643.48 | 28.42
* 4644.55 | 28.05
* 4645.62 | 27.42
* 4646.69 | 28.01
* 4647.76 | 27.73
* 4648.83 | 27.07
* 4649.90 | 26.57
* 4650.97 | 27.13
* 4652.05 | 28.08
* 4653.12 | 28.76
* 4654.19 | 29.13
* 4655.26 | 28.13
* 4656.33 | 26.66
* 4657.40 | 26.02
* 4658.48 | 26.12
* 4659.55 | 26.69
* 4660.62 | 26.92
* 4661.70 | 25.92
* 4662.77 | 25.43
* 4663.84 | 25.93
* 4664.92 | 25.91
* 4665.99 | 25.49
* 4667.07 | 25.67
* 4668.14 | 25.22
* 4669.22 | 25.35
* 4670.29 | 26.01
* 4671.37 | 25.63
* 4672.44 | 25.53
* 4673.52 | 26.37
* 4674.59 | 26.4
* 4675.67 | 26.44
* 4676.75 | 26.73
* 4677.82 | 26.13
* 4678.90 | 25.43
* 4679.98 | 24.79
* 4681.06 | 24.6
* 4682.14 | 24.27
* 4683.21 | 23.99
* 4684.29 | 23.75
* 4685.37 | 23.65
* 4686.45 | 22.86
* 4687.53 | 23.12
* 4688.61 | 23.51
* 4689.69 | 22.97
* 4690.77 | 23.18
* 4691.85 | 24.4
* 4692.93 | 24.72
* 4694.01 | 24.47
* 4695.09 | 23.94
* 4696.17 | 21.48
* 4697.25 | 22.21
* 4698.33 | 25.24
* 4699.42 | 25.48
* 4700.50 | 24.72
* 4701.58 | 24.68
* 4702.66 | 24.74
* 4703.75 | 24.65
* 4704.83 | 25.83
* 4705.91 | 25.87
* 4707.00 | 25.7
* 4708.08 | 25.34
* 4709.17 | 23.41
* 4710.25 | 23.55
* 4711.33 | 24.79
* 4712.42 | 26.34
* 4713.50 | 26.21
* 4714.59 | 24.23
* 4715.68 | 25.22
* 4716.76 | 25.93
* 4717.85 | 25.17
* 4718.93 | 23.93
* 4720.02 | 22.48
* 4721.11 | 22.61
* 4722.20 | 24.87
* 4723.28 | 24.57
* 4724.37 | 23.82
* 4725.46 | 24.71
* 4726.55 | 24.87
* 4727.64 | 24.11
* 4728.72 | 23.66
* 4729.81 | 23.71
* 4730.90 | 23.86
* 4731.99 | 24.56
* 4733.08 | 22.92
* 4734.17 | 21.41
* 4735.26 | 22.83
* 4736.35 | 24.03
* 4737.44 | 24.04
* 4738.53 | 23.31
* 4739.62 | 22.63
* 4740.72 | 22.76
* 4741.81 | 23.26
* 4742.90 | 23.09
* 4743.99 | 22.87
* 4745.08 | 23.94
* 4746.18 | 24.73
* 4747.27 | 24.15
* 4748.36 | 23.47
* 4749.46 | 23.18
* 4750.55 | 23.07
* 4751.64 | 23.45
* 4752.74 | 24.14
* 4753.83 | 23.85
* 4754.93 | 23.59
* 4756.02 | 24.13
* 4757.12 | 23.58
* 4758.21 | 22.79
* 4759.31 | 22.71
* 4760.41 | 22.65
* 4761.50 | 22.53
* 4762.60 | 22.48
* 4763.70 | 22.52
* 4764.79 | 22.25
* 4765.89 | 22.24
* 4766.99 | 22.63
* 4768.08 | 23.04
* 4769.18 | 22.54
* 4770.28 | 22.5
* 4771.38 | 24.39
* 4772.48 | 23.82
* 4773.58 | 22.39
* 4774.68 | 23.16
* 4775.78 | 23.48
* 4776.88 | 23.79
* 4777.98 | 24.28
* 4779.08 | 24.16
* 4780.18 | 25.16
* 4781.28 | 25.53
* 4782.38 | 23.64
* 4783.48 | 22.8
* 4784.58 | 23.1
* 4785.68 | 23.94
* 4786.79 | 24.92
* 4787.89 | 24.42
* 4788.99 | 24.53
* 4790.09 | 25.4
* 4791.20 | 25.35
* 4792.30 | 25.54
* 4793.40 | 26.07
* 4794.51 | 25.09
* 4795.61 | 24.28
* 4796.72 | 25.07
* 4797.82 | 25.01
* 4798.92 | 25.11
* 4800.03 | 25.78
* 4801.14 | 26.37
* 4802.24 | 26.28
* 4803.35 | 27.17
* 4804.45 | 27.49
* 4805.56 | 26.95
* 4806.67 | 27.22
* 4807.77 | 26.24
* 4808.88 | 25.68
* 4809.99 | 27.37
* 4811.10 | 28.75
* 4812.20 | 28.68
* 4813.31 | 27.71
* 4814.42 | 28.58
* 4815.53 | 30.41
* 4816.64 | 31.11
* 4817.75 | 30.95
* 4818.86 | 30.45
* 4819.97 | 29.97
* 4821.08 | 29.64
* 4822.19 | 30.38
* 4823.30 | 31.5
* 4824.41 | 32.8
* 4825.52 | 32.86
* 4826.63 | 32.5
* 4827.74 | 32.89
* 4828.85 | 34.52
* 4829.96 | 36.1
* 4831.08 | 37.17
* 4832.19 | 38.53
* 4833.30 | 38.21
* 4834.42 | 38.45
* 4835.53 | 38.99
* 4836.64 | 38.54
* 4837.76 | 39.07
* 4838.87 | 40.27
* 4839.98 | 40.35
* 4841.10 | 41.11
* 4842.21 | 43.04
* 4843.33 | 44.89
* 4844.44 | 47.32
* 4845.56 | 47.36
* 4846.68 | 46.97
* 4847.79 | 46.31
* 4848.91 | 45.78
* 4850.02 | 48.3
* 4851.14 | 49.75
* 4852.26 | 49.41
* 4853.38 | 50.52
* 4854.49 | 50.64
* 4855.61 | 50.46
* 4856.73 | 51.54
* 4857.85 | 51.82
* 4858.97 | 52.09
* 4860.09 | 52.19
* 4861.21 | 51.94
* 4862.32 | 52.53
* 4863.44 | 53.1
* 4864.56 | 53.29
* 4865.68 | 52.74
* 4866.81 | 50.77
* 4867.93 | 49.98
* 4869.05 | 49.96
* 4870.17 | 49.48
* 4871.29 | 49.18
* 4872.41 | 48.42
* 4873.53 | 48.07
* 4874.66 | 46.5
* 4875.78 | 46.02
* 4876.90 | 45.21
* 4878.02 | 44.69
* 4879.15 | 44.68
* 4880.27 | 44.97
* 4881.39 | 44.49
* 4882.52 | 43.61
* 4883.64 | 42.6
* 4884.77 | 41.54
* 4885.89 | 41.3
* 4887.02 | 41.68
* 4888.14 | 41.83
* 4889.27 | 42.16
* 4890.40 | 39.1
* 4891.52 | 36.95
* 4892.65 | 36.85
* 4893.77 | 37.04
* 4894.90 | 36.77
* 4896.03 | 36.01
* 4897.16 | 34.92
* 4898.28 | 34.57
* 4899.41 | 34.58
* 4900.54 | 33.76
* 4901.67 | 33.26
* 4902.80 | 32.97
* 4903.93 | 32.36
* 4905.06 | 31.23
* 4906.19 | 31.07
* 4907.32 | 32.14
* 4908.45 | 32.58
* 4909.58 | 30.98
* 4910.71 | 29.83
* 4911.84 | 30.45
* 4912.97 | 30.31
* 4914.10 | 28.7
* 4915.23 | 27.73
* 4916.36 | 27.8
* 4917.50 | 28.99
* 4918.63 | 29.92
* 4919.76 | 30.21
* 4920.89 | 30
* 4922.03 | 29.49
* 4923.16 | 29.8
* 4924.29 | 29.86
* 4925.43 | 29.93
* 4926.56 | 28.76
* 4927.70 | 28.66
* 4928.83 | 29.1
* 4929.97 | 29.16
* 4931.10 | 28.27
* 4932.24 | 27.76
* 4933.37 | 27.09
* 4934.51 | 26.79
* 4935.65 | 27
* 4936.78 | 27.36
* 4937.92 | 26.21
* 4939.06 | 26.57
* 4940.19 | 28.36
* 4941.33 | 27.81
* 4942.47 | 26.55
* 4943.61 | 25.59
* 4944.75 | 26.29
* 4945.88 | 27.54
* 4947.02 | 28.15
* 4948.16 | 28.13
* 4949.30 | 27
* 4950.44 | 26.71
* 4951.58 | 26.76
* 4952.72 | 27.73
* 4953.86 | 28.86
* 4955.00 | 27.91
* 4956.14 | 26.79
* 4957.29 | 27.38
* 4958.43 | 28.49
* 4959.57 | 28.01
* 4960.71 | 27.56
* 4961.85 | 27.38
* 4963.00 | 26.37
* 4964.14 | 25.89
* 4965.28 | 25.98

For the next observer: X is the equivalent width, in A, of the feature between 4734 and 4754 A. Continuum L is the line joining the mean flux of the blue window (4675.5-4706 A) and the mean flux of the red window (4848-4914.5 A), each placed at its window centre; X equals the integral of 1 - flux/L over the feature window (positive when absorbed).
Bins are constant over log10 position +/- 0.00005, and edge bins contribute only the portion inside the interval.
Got 4.1 A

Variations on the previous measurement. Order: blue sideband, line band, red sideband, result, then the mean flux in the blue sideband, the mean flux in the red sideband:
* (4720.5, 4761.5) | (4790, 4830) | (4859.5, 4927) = 2.8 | 23.5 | 38.9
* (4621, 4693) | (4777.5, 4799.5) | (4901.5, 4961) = 2.4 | 26.8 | 28.7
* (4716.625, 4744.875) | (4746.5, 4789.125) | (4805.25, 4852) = 7.2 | 23.7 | 36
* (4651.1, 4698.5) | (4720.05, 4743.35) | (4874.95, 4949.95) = 3.1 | 25.3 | 32.9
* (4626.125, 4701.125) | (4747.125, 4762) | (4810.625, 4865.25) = 4.6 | 26.2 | 40.7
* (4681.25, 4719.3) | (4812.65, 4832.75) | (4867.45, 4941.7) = -0.8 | 24.4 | 35.2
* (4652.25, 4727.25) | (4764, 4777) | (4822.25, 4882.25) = 4.4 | 25.1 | 44.8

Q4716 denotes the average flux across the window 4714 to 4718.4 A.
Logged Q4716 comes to 25.1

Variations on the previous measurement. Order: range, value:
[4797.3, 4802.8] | 25.7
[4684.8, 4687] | 23.2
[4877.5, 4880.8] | 44.7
